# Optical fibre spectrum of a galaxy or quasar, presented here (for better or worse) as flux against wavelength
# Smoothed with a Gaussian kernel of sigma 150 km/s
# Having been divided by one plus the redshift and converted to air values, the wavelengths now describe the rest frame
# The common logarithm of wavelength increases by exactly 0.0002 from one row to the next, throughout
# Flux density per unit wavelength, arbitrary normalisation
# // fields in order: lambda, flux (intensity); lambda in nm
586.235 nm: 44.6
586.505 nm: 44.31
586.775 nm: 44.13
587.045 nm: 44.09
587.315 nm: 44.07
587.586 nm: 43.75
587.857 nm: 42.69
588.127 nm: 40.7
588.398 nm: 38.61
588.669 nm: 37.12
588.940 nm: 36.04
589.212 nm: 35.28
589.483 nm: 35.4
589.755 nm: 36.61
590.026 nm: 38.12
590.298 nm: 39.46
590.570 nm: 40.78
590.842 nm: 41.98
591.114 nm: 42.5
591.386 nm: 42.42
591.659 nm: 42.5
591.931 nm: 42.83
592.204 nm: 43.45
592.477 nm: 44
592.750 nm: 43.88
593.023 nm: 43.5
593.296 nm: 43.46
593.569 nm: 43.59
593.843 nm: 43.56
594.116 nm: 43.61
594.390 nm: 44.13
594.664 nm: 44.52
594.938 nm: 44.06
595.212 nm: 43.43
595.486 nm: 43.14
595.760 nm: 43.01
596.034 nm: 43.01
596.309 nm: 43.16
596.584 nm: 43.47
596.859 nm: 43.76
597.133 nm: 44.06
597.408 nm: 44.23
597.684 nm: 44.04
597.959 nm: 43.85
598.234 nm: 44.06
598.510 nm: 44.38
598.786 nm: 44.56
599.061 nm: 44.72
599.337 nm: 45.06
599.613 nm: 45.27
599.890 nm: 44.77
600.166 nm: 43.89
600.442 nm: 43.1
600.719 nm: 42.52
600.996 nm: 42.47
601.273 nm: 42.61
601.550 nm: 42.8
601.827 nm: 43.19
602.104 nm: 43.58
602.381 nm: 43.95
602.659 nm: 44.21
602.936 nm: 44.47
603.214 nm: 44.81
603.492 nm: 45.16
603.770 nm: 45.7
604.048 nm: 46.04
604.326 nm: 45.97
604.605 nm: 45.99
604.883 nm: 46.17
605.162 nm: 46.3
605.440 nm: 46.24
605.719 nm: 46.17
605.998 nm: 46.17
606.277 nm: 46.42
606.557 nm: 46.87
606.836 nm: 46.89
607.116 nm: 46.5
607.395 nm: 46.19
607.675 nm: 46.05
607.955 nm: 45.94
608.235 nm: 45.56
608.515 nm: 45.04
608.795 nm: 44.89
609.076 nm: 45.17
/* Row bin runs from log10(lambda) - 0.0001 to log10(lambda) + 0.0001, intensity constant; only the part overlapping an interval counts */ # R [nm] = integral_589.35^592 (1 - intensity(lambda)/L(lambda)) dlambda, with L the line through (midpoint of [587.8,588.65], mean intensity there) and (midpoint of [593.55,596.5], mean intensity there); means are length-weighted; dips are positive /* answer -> 0.07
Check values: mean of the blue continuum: 40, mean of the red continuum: 43.6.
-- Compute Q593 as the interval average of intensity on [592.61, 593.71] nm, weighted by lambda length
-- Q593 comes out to 43.6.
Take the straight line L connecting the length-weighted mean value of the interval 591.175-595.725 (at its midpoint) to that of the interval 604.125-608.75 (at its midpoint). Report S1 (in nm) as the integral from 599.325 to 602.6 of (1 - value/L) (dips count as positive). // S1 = 0.11 nm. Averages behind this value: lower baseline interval 43.5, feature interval 43.5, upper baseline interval 46.1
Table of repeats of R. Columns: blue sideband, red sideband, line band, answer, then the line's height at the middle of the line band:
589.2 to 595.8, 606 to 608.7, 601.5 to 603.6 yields 0.04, 44.8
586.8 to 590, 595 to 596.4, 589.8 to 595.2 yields -0.13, 41.6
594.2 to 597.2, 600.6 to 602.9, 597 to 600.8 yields -0.07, 43.4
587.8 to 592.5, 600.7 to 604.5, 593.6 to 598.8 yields -0.22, 42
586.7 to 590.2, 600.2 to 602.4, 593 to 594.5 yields -0.09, 41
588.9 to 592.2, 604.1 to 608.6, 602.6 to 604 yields 0.00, 44.9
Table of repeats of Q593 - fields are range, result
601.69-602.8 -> 43.8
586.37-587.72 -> 44.1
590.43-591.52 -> 41.9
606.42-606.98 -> 46.9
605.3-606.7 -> 46.4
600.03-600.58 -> 43.5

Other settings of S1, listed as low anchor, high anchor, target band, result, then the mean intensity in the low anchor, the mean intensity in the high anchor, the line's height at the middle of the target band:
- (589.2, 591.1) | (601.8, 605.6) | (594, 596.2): -0.14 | 38.7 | 45.2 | 41.1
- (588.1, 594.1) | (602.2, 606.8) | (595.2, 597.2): -0.03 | 40.8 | 45.7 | 42.6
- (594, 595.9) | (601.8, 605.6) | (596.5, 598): 0.01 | 43.7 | 45.2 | 44.1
